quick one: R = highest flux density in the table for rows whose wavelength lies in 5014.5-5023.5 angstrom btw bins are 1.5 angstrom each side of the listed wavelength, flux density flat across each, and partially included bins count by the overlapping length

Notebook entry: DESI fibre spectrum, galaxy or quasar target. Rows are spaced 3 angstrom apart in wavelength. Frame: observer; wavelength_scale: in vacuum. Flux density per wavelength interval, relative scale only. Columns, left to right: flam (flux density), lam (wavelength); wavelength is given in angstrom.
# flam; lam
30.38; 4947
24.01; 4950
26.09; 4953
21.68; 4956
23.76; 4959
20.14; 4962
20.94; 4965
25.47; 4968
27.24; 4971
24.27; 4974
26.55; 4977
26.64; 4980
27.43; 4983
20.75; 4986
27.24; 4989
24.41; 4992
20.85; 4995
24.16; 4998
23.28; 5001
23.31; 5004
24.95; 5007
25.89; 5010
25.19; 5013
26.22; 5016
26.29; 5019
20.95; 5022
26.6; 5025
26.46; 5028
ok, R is 26.29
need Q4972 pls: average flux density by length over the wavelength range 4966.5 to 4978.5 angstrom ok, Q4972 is 25.9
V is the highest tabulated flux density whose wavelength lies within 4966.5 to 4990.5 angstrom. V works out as 27.43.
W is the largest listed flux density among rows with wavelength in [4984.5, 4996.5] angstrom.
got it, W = 27.24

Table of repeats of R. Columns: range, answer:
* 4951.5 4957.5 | 26.09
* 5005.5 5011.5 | 25.89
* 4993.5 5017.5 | 26.22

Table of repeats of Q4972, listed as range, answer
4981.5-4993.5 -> 25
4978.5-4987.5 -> 24.9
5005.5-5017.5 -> 25.6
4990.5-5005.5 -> 23.2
